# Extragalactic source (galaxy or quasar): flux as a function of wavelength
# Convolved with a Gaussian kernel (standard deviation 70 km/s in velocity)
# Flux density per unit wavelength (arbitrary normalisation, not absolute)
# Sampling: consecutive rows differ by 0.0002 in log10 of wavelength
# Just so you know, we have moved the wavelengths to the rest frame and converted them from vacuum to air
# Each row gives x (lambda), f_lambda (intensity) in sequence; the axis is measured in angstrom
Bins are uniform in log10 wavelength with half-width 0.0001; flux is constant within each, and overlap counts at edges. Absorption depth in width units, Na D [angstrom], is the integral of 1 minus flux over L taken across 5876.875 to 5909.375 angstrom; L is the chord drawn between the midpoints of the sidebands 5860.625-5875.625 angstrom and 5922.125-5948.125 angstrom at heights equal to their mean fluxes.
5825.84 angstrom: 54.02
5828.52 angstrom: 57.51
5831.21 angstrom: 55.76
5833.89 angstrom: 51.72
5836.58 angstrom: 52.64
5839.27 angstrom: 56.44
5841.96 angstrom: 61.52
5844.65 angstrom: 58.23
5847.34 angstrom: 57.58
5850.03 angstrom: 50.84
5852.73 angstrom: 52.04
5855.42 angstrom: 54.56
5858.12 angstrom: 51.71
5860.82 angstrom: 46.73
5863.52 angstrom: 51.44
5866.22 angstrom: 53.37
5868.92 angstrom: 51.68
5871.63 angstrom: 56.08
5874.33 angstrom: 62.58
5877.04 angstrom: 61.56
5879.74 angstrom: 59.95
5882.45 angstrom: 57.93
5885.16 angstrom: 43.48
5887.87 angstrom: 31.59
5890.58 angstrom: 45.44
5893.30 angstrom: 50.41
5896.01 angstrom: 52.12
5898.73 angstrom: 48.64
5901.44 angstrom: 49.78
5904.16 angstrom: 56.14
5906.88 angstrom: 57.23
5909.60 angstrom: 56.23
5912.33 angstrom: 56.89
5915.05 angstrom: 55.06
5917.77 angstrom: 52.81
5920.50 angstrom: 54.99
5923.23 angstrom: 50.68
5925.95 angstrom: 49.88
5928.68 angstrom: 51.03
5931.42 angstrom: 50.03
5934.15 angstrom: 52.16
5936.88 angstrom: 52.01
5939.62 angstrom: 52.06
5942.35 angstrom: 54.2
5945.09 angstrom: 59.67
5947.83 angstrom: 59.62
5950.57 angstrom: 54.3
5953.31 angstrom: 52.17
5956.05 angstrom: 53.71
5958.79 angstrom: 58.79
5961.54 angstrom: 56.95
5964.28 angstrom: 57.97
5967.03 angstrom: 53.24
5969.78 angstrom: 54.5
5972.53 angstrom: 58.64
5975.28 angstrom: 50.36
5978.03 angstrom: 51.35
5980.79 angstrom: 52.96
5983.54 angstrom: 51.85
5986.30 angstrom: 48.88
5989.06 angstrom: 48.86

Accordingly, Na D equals 1.6 angstrom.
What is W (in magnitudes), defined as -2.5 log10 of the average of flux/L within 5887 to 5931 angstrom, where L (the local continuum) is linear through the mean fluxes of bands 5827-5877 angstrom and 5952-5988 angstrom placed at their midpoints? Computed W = 0.061 mag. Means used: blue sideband 54.8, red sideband 53.9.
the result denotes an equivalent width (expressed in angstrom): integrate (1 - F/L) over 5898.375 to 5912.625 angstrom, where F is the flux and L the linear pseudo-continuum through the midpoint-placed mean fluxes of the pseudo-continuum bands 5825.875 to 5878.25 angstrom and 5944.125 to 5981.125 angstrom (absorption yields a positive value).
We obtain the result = 0.2 angstrom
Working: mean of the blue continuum 54.9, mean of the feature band 54.3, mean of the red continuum 55.3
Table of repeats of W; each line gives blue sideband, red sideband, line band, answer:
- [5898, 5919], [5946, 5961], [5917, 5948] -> 0.043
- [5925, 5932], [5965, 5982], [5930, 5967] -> -0.061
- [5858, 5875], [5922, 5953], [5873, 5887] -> -0.061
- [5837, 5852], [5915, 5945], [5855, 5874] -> 0.057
